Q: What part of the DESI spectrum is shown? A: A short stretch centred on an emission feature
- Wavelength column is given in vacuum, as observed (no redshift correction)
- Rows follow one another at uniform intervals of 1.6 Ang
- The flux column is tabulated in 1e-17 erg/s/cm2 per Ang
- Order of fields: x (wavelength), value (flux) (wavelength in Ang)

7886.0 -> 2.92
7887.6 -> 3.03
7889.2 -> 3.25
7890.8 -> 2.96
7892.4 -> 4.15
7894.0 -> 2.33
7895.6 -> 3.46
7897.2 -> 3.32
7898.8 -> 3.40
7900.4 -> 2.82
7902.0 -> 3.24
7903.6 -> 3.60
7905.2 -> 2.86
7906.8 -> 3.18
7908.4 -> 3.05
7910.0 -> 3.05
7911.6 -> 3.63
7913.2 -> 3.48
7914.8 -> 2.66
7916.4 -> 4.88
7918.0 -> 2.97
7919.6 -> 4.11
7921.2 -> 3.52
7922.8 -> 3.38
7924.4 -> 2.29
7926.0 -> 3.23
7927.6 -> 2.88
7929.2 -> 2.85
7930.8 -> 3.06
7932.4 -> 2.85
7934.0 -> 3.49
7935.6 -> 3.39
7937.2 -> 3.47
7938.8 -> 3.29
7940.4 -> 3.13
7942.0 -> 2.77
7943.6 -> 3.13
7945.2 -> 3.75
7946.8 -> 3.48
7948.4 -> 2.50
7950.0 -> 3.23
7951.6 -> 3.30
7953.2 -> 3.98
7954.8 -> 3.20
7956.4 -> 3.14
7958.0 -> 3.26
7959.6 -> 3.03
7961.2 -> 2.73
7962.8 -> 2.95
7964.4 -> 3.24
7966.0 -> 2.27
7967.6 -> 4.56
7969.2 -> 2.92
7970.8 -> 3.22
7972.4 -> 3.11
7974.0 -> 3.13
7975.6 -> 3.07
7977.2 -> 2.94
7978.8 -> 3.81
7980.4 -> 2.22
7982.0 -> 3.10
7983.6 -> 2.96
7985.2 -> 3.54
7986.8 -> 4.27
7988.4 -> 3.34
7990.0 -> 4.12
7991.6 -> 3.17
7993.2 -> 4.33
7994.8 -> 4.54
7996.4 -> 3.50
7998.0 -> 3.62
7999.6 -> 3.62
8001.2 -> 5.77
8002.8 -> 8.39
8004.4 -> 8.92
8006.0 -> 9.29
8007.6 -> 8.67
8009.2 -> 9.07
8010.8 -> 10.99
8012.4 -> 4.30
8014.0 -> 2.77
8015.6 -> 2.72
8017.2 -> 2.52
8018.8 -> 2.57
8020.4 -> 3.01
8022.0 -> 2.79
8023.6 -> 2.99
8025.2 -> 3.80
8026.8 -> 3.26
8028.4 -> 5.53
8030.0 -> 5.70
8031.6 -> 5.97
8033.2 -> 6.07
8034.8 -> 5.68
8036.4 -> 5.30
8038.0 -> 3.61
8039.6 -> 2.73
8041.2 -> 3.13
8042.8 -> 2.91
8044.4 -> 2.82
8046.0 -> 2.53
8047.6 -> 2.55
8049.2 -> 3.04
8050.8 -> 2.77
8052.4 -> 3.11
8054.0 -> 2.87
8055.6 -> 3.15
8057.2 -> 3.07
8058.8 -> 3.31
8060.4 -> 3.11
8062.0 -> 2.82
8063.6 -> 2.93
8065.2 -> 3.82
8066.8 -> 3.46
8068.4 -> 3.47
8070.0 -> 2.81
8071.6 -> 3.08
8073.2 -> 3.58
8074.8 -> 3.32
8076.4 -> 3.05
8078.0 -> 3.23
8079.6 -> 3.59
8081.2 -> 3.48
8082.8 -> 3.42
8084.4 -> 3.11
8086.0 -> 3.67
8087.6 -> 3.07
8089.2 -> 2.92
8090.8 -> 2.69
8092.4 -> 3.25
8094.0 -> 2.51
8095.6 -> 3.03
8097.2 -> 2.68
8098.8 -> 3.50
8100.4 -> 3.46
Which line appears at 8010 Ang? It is Halpha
